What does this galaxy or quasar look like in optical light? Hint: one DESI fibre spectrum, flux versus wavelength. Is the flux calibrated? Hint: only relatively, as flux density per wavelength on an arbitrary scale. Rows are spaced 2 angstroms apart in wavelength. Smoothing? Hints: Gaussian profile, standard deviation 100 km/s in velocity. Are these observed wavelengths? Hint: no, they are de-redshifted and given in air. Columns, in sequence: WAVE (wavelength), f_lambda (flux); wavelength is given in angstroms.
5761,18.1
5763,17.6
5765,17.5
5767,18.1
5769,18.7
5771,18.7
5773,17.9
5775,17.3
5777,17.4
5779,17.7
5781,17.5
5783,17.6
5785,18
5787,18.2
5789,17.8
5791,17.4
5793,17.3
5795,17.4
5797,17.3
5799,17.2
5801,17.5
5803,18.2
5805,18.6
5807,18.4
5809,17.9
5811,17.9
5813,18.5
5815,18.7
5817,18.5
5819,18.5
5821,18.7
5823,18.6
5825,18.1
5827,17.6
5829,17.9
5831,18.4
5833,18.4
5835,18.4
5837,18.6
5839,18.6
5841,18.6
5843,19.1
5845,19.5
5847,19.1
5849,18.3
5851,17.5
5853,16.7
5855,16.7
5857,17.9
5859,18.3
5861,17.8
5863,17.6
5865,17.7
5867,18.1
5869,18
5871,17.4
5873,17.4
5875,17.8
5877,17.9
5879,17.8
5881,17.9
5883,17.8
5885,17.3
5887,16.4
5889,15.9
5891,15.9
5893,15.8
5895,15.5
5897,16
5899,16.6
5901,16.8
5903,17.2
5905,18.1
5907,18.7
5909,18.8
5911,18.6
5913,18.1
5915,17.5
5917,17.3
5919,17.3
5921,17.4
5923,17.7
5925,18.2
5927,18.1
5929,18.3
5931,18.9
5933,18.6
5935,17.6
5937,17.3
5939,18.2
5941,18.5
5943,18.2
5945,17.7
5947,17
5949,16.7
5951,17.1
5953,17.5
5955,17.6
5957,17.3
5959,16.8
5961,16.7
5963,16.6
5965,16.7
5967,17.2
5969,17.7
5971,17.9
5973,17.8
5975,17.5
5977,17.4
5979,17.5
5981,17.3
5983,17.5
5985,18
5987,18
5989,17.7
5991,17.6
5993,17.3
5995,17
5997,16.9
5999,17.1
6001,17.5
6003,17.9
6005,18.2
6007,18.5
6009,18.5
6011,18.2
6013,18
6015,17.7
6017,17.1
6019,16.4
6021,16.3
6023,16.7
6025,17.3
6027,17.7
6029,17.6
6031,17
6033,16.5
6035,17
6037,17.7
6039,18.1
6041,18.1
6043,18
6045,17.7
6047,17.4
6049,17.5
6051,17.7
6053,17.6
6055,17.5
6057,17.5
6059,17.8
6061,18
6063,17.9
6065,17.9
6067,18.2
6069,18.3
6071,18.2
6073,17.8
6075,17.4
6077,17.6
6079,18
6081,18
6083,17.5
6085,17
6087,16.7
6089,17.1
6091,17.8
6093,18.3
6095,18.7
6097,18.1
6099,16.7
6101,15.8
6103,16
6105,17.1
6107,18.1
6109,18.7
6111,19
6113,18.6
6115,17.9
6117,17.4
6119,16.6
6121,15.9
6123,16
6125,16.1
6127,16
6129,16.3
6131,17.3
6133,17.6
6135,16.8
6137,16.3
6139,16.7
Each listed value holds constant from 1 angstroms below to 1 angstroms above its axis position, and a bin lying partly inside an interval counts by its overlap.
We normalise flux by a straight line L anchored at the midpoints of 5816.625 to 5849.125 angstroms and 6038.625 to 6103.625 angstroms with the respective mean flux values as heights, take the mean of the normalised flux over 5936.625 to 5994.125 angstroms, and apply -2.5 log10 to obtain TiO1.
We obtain 0.04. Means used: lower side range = 18.5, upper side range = 17.6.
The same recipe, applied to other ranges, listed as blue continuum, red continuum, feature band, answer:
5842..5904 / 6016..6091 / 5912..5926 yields -0.01 mag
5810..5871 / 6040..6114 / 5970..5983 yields 0.02 mag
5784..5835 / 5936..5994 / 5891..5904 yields 0.09 mag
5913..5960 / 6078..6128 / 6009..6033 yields 0.01 mag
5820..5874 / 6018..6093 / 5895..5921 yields 0.03 mag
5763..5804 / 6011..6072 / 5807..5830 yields -0.03 mag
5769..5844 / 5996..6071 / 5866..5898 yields 0.05 mag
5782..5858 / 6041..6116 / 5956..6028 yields 0.03 mag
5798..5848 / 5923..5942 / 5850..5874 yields 0.04 mag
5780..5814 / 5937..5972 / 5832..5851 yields -0.06 mag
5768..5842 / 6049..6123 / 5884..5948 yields 0.02 mag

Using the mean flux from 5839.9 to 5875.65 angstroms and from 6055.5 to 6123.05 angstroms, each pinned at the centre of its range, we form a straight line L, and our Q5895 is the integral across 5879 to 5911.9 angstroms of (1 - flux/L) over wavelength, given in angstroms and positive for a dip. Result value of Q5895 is 1.5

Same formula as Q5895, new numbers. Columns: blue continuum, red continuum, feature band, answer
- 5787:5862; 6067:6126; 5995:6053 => 0.46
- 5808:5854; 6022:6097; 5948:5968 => 1.05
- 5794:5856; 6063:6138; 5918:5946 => -0.21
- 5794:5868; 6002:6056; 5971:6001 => 0.32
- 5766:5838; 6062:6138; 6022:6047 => 0.11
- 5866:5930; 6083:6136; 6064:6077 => -0.51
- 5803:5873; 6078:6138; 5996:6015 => -0.28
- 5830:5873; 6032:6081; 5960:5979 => 0.64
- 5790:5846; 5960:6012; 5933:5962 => 0.35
